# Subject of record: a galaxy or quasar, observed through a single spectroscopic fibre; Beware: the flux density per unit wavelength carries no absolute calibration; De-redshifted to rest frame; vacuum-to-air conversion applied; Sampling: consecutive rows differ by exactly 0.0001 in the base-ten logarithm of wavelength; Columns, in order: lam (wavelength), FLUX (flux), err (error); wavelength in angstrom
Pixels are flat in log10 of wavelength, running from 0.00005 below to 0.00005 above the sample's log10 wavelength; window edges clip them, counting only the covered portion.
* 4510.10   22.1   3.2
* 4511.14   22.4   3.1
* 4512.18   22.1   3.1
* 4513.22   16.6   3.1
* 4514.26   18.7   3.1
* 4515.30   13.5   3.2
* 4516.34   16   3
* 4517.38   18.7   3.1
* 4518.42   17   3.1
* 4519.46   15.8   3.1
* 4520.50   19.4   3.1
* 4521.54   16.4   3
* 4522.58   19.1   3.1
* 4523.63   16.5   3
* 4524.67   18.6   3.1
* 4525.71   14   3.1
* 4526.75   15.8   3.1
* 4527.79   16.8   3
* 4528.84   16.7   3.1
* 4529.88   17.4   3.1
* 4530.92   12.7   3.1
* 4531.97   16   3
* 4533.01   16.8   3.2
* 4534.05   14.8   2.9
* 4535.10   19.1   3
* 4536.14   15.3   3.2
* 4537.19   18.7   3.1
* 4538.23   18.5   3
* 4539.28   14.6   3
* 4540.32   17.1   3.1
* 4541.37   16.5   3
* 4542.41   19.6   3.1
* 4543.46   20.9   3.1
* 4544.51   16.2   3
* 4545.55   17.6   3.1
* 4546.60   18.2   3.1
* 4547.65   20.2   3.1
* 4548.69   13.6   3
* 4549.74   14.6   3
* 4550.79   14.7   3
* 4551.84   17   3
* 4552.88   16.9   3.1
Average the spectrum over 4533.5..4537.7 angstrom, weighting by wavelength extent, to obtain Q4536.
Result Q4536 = 17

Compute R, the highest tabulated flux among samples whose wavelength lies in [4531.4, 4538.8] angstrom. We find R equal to 19.1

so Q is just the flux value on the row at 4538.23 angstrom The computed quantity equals 18.5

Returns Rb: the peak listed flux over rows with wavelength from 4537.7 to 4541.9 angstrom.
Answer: 18.5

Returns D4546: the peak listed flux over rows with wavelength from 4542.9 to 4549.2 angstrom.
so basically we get 20.9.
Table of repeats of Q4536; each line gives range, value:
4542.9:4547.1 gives 18.2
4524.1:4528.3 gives 16.3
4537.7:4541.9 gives 16.7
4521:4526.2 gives 16.9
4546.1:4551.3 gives 16.3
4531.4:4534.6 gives 15.8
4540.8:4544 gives 18.9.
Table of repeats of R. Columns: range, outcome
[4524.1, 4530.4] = 18.6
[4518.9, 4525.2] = 19.4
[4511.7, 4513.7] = 22.1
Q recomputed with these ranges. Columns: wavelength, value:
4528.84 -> 16.7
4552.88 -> 16.9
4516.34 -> 16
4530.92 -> 12.7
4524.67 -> 18.6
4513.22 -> 16.6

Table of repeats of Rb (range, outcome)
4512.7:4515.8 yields 18.7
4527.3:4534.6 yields 17.4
